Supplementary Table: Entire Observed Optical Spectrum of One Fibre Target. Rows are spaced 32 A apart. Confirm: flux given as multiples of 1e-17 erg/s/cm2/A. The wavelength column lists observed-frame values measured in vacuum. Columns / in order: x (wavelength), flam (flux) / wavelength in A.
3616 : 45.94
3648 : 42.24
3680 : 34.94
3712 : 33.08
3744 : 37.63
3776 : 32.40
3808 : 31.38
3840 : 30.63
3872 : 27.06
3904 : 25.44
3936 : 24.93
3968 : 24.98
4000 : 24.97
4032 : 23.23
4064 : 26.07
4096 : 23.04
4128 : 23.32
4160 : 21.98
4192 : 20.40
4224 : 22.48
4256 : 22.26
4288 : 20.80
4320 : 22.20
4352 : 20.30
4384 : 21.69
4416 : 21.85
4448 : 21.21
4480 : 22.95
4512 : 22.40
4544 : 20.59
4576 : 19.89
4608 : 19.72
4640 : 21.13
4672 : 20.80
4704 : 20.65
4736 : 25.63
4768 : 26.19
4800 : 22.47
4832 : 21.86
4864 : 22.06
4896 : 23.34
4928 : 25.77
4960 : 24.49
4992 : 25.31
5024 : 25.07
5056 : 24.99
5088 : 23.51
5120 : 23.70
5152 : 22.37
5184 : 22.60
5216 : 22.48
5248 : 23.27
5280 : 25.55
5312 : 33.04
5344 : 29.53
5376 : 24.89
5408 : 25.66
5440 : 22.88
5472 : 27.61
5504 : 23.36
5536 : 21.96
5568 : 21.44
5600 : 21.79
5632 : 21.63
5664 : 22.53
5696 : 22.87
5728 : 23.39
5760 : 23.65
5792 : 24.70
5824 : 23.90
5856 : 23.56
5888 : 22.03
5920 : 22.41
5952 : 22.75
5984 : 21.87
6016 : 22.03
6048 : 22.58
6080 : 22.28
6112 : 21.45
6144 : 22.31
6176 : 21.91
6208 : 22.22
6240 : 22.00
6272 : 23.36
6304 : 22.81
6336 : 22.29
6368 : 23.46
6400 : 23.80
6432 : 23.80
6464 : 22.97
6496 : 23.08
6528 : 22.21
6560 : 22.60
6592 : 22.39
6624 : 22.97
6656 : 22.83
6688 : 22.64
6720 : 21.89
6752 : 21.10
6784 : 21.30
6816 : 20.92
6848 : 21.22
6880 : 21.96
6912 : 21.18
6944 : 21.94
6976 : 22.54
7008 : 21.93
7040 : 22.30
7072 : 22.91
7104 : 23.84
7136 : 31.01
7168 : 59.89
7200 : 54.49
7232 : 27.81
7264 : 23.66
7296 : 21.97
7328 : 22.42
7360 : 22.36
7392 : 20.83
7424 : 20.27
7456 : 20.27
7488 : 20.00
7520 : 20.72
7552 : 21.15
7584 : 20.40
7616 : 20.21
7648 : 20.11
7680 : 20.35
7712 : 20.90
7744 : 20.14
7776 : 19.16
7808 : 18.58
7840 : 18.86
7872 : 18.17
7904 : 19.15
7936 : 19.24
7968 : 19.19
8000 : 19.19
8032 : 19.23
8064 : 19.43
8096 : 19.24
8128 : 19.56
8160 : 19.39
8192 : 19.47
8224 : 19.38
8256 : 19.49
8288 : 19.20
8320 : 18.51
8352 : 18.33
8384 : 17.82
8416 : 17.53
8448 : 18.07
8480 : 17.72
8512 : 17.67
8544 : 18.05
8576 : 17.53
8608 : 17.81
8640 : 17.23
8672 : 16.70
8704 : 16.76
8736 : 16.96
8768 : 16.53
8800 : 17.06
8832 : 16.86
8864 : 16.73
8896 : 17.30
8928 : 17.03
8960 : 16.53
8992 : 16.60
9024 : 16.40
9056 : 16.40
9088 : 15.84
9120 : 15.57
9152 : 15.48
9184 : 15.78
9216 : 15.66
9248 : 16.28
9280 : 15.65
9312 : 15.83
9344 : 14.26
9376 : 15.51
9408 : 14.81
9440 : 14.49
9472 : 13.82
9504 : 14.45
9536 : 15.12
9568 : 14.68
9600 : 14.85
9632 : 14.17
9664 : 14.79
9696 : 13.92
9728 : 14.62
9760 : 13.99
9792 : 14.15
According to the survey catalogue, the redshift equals 0.093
